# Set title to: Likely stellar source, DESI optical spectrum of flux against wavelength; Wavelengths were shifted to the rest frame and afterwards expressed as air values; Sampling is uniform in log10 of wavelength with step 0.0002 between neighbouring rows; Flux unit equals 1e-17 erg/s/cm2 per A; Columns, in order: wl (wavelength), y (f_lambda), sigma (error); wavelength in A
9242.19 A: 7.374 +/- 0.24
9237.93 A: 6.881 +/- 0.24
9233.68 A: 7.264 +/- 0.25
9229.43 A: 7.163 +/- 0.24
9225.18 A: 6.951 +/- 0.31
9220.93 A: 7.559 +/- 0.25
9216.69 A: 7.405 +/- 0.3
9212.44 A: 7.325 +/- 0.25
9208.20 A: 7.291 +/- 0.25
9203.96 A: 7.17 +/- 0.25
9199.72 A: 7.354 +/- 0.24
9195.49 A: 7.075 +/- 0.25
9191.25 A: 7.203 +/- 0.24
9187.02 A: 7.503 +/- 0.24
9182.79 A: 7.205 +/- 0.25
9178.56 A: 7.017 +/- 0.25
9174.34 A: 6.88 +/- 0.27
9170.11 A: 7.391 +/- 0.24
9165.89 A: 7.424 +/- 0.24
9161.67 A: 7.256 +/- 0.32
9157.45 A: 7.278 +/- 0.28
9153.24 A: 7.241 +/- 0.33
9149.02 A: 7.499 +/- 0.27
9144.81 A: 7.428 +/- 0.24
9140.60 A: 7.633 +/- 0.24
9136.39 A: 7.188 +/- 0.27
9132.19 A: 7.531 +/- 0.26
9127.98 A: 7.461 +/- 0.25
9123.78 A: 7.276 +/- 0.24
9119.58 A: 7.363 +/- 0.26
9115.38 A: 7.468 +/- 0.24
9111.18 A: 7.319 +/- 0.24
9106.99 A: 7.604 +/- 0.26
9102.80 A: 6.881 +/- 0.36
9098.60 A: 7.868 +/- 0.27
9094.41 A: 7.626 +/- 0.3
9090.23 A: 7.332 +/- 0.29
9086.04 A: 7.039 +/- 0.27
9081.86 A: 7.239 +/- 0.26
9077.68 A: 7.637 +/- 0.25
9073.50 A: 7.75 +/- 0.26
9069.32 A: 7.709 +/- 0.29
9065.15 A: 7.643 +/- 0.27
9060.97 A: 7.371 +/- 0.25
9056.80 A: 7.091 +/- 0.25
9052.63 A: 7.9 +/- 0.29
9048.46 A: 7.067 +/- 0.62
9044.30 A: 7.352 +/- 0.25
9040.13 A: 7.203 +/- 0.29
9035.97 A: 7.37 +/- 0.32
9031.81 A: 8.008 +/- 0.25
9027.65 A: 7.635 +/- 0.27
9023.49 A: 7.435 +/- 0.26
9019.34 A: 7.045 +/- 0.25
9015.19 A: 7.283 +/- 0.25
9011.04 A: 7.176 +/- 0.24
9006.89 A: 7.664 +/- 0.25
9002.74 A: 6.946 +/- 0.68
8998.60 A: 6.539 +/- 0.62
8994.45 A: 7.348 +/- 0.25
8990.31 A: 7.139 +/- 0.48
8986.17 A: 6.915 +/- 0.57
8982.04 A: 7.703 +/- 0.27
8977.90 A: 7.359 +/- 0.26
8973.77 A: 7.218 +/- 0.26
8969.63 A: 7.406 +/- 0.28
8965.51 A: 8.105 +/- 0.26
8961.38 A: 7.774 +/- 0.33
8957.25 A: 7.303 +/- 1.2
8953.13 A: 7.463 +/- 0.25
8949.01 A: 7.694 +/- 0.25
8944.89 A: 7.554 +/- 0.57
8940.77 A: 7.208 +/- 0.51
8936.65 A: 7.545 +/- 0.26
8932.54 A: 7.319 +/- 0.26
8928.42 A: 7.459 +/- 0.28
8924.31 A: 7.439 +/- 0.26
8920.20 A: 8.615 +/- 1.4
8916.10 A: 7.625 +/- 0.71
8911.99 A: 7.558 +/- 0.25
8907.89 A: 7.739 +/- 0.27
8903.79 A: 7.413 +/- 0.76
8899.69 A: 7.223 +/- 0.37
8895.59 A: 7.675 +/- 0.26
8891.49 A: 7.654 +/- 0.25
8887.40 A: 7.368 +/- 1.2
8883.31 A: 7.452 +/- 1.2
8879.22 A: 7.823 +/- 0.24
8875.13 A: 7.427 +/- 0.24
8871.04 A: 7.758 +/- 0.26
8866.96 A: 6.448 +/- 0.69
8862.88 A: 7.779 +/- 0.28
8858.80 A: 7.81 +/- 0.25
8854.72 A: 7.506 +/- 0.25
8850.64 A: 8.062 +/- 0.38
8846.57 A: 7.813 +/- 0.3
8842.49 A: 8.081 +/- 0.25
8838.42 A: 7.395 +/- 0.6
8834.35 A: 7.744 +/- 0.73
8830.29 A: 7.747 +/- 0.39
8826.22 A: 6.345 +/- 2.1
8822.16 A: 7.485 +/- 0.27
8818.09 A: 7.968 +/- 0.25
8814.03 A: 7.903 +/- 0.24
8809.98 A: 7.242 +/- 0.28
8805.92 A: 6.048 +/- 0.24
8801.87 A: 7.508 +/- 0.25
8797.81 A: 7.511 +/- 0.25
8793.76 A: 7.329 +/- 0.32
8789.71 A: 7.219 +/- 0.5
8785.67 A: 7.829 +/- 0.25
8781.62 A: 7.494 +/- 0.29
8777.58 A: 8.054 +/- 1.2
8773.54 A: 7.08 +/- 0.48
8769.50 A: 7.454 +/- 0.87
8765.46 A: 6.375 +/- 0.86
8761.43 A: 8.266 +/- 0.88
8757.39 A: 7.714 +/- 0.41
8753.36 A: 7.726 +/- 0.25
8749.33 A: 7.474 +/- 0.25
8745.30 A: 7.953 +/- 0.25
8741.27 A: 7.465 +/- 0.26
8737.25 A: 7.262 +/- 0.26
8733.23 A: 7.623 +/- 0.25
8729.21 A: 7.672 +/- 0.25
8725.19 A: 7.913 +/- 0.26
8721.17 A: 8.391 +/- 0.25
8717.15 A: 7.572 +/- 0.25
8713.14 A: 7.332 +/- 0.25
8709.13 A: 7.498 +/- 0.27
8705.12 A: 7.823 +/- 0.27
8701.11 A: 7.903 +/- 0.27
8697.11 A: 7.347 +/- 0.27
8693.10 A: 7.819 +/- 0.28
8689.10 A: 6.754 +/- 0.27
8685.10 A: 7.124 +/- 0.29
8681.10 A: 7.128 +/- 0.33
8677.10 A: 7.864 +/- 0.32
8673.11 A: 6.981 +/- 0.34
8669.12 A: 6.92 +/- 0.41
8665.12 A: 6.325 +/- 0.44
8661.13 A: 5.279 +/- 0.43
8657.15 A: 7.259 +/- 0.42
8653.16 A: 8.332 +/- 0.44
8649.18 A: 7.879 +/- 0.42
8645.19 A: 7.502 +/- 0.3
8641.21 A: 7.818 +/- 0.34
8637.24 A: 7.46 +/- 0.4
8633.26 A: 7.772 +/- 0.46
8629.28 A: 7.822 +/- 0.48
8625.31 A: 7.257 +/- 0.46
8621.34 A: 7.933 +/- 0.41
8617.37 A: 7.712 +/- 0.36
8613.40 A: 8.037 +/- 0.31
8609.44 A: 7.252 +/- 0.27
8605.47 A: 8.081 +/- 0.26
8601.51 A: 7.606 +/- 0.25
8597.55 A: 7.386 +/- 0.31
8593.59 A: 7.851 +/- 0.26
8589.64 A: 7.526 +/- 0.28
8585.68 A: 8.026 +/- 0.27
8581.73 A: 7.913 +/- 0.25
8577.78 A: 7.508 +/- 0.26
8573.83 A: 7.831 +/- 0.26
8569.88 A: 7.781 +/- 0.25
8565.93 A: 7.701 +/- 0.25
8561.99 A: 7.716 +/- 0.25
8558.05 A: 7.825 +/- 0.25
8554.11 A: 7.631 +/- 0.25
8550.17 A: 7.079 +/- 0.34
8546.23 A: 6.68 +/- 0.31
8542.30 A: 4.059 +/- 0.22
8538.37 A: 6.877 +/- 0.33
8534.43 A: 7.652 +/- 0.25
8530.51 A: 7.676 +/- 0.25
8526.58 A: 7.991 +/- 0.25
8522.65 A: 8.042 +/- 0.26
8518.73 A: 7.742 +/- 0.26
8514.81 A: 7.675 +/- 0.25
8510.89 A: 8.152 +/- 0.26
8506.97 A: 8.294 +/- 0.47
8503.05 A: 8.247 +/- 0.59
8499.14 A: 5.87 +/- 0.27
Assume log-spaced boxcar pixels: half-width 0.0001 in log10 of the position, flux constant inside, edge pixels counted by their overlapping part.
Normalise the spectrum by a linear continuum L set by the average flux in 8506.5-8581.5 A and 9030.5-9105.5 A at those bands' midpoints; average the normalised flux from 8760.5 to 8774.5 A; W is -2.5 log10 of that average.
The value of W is 0.03 mag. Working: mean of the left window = 7.46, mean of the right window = 7.44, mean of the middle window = 7.24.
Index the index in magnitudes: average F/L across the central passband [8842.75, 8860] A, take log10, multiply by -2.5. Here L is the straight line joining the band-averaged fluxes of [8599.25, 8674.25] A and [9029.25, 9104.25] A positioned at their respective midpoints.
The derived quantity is -0.05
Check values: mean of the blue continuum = 7.44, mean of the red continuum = 7.45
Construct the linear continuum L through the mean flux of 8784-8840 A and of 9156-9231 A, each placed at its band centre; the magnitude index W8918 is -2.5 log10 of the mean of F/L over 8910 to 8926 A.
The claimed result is -0.069 mag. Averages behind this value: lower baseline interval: 7.37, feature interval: 7.82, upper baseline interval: 7.25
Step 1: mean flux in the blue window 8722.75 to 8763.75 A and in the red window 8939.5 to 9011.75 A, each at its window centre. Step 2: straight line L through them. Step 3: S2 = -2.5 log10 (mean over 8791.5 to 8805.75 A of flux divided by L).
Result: 0.05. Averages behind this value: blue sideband 7.7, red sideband 7.37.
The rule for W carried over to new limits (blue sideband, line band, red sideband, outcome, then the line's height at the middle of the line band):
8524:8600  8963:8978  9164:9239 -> -0.04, 7.3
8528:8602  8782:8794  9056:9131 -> -0.01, 7.41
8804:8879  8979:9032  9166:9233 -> 0.02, 7.37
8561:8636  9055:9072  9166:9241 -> -0.02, 7.34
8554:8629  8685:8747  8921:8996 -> 0.00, 7.63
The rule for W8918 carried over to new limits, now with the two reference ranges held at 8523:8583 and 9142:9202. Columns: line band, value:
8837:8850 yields -0.07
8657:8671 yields 0.16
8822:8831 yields 0.04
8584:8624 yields -0.06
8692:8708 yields -0.05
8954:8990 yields -0.02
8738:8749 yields -0.04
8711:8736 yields -0.06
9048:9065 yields -0.02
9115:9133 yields -0.02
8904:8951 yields -0.04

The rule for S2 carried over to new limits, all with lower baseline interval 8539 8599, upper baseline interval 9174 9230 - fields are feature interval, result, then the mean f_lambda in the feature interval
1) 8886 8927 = -0.05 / 7.63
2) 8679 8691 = 0.05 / 7.01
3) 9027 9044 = -0.04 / 7.52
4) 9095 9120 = -0.03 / 7.43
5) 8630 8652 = -0.05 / 7.72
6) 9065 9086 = -0.04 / 7.54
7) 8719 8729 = -0.10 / 8.05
